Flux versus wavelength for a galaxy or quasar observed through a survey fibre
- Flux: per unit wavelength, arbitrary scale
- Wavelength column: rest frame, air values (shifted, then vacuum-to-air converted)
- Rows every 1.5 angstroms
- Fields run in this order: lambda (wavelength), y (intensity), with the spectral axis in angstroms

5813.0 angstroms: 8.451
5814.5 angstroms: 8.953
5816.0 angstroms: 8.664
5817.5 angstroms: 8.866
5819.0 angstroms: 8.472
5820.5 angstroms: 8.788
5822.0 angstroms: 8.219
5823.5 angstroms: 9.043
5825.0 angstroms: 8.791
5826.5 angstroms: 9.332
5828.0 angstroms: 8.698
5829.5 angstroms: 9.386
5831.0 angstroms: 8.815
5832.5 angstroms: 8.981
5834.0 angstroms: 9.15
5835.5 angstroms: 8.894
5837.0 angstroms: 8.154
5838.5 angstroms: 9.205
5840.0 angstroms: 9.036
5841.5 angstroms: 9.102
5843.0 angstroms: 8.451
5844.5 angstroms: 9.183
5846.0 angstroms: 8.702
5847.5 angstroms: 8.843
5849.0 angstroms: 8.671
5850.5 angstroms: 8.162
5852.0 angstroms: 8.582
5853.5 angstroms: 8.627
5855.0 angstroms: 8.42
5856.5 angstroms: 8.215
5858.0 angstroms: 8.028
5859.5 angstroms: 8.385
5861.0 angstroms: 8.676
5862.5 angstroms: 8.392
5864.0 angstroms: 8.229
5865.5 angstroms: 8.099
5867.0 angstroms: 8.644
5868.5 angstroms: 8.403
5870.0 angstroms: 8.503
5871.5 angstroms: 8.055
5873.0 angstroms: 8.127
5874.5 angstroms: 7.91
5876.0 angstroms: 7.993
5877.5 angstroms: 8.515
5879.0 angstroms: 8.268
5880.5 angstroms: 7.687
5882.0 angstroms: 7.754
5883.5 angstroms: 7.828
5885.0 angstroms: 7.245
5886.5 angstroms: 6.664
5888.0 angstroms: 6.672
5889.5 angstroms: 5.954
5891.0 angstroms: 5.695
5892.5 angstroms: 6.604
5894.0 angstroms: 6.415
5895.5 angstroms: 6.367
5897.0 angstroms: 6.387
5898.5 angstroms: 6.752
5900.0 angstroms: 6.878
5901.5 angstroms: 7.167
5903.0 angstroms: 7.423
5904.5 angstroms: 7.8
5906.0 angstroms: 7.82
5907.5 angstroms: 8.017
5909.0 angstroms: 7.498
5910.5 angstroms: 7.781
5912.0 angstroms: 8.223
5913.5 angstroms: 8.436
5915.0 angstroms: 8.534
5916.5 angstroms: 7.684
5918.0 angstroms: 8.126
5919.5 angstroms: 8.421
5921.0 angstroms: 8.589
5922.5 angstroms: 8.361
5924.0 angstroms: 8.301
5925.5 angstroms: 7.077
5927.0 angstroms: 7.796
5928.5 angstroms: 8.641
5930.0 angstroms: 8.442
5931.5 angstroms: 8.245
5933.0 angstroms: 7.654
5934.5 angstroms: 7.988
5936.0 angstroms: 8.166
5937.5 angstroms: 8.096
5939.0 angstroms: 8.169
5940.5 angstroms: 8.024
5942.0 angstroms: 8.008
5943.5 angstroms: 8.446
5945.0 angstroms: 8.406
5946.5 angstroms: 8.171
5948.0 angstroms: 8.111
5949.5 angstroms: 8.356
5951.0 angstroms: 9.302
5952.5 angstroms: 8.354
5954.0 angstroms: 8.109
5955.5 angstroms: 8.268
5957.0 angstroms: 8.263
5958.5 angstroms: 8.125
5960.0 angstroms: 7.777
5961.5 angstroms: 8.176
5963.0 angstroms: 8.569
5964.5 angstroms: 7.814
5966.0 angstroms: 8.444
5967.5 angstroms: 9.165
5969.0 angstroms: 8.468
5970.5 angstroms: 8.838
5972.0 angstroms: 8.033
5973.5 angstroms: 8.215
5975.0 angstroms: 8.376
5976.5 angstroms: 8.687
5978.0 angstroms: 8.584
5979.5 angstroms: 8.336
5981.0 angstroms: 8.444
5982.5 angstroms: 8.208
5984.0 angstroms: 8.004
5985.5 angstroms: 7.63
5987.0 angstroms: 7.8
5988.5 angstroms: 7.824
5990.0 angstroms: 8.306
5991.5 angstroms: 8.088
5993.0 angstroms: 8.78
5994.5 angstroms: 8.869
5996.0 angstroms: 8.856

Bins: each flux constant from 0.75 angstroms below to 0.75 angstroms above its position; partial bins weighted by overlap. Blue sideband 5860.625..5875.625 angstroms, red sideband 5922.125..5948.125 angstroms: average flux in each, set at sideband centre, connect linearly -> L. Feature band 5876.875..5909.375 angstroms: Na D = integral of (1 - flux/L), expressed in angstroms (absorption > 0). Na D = 4.3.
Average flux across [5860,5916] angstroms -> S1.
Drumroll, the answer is 7.61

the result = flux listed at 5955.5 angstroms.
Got 8.268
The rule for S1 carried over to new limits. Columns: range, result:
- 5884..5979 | 7.89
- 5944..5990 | 8.3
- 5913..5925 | 8.28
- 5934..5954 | 8.27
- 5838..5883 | 8.42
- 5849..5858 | 8.39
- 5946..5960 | 8.31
